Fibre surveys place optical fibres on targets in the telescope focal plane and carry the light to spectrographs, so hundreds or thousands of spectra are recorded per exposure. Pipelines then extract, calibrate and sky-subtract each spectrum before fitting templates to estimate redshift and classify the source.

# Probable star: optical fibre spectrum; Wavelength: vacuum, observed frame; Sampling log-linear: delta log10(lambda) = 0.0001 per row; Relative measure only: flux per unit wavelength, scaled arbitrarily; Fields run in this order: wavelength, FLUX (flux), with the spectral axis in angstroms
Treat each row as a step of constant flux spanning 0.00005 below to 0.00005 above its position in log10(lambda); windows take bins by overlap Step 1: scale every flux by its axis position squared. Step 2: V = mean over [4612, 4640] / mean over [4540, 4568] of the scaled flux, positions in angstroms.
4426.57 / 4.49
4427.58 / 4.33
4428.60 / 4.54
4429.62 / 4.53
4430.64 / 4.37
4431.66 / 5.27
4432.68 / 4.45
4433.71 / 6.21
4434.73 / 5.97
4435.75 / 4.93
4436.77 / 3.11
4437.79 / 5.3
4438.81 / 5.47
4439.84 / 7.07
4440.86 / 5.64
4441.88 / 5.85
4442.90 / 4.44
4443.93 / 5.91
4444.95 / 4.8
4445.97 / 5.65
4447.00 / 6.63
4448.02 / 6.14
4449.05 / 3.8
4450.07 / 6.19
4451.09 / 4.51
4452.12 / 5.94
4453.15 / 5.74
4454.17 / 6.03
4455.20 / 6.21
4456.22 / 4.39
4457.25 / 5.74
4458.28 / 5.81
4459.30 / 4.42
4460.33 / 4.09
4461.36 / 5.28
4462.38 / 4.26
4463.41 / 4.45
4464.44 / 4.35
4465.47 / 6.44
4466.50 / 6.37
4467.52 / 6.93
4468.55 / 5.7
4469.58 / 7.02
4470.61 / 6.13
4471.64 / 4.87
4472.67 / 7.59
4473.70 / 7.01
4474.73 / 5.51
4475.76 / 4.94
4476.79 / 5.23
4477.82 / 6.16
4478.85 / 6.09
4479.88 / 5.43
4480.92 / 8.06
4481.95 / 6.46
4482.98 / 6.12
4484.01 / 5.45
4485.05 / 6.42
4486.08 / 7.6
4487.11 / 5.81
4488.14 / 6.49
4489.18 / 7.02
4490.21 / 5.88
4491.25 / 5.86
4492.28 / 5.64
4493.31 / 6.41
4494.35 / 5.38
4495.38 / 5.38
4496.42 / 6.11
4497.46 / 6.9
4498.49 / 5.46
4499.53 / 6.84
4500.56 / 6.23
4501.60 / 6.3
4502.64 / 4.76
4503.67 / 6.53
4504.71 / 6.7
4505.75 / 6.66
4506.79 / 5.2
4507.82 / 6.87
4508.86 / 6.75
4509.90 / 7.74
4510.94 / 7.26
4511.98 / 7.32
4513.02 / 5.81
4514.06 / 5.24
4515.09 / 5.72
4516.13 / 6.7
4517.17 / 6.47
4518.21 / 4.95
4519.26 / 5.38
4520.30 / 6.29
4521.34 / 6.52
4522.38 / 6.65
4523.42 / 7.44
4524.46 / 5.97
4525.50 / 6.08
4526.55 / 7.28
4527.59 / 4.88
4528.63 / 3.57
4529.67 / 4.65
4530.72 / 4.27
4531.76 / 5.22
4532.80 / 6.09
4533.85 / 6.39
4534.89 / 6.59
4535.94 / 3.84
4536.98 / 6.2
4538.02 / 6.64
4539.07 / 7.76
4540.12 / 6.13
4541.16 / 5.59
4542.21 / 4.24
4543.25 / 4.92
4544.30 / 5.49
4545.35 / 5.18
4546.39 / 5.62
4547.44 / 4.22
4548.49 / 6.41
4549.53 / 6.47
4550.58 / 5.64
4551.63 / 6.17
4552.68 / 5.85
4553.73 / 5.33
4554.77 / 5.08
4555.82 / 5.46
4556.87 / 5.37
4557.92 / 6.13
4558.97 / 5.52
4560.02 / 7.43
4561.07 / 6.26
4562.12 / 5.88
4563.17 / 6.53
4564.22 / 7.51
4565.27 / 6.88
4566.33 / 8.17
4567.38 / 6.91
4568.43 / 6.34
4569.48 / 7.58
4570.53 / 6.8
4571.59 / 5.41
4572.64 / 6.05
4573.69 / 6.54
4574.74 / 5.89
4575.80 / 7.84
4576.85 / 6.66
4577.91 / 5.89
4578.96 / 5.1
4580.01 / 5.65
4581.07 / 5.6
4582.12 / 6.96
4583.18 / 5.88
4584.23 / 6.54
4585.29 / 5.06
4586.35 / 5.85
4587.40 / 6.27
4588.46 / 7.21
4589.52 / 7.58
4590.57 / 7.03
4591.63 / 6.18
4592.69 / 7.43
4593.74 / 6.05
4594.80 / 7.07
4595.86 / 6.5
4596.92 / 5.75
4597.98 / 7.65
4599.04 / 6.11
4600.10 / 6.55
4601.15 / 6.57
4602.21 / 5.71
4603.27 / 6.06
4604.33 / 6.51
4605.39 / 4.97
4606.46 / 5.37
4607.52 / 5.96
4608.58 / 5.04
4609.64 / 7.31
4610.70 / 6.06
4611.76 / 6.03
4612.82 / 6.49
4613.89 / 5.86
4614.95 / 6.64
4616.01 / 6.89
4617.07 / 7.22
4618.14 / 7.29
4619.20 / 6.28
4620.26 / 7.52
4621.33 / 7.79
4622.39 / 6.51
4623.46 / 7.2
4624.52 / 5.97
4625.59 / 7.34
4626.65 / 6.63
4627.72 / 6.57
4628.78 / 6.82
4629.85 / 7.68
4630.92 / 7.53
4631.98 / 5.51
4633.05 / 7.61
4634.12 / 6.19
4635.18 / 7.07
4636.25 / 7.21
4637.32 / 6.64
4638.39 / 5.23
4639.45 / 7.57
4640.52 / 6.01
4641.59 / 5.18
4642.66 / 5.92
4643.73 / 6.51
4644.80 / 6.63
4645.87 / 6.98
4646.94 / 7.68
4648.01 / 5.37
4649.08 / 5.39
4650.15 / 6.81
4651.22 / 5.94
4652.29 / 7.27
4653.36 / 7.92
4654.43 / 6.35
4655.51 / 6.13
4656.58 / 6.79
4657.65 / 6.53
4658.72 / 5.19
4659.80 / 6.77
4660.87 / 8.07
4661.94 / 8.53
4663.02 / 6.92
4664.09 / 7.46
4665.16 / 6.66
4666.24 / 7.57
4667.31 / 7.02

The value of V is 1.18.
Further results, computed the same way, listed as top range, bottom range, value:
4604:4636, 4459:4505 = 1.18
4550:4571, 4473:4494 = 1.06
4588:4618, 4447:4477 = 1.23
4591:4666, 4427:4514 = 1.22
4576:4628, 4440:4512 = 1.14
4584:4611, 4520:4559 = 1.13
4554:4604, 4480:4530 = 1.07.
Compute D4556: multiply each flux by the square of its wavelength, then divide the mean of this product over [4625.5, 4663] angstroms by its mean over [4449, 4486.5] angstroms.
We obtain 1.2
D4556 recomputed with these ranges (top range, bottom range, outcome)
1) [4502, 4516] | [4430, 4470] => 1.21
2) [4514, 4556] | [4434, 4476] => 1.07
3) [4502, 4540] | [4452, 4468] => 1.16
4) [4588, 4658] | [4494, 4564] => 1.15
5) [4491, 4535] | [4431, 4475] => 1.13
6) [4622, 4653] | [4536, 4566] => 1.16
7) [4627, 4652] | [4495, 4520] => 1.11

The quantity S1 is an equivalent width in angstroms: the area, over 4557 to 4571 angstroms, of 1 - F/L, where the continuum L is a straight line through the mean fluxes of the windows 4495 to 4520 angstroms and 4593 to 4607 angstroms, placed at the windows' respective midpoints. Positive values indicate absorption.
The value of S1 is -1.1 angstroms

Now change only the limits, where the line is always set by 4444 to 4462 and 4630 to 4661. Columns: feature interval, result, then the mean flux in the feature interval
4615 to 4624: -0.95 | 7.06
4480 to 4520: -4.15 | 6.25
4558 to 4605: -2.38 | 6.47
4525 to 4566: 1.16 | 5.77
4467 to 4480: -1.33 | 6.07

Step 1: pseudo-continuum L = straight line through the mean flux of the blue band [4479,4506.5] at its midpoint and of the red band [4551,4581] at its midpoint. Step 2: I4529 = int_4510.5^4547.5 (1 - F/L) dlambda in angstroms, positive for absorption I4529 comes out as 2.59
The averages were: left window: 6.21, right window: 6.28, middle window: 5.81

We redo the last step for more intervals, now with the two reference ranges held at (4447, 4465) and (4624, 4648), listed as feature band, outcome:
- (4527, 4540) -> 0.6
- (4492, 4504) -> -1.0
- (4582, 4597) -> -0.6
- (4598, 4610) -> 0.6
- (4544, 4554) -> 0.5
